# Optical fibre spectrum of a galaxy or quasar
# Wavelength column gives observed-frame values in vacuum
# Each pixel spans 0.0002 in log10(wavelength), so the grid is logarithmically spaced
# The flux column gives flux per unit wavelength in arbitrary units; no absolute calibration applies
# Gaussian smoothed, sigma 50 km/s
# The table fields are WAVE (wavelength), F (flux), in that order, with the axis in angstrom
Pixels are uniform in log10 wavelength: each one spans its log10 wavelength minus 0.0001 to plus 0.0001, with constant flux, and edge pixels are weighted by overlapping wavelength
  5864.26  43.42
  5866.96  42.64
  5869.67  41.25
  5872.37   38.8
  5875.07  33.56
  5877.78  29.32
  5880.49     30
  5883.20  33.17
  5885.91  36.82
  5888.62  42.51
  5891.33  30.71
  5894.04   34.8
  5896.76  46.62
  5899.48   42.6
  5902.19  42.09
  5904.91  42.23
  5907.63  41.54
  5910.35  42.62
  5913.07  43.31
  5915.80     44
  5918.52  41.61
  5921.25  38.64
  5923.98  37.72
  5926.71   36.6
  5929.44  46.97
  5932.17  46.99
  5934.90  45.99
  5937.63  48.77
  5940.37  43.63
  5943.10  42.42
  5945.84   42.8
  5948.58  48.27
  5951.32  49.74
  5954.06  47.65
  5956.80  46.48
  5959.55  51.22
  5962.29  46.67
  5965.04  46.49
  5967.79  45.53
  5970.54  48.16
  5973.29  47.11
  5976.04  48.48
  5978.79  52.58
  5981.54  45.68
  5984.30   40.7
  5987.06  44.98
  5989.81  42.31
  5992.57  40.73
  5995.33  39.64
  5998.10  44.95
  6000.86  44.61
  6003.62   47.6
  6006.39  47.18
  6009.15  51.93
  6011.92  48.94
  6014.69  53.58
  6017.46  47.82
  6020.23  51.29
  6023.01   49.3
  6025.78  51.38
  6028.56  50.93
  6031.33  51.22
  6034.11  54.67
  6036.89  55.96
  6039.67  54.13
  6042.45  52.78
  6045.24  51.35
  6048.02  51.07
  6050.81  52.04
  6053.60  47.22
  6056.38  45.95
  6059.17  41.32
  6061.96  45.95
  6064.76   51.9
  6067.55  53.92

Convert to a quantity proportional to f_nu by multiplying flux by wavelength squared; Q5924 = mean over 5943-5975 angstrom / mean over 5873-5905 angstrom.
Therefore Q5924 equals 1.31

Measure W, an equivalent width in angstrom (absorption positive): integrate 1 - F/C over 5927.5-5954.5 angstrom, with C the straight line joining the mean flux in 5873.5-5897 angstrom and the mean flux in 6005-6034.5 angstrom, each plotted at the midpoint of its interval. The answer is -3.09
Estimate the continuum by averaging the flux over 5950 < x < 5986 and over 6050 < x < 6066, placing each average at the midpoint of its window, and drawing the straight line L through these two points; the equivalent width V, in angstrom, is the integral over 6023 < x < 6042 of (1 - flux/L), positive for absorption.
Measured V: -2.2 angstrom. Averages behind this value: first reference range 47.4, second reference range 47.2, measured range 52.8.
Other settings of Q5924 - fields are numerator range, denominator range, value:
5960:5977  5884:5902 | 1.24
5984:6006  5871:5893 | 1.31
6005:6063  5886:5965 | 1.20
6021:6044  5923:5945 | 1.24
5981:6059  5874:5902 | 1.40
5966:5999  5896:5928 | 1.11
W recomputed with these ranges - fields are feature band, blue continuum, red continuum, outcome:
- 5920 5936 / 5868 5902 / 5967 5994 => -0.49 angstrom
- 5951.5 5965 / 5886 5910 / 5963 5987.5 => -0.81 angstrom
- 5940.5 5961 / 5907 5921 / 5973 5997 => -1.52 angstrom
